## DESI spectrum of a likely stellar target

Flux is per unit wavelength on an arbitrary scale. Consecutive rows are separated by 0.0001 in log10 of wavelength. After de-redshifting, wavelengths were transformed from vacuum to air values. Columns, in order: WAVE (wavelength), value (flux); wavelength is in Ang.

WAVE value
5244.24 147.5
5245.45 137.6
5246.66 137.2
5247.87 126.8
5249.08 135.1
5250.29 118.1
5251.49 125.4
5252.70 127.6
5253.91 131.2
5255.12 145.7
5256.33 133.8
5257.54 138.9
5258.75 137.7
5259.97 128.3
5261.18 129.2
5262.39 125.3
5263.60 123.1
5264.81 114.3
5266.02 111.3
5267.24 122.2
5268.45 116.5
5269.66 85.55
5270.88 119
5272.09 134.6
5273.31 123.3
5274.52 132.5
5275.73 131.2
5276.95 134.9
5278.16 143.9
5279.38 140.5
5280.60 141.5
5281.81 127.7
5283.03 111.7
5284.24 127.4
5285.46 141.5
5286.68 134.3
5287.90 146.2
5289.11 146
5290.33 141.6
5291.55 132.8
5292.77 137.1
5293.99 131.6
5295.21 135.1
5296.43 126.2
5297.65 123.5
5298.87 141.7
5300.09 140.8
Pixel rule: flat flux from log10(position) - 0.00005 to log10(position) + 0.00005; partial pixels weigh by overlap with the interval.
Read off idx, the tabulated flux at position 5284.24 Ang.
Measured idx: 127.4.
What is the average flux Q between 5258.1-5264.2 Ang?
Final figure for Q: 129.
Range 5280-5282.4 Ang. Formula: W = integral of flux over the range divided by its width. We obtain 135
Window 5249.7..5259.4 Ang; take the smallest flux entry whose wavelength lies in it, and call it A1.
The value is 118.1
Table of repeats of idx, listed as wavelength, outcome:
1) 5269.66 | 85.55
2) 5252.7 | 127.6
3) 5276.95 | 134.9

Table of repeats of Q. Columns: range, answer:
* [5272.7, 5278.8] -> 133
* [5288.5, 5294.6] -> 138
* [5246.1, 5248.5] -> 132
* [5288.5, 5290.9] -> 144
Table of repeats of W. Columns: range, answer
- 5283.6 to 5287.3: 134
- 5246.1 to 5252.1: 129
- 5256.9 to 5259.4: 138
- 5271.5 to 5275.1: 130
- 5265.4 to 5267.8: 116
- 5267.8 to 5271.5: 107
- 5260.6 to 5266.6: 121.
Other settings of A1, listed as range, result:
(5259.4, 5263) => 125.3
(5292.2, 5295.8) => 131.6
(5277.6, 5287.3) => 111.7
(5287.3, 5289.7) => 146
